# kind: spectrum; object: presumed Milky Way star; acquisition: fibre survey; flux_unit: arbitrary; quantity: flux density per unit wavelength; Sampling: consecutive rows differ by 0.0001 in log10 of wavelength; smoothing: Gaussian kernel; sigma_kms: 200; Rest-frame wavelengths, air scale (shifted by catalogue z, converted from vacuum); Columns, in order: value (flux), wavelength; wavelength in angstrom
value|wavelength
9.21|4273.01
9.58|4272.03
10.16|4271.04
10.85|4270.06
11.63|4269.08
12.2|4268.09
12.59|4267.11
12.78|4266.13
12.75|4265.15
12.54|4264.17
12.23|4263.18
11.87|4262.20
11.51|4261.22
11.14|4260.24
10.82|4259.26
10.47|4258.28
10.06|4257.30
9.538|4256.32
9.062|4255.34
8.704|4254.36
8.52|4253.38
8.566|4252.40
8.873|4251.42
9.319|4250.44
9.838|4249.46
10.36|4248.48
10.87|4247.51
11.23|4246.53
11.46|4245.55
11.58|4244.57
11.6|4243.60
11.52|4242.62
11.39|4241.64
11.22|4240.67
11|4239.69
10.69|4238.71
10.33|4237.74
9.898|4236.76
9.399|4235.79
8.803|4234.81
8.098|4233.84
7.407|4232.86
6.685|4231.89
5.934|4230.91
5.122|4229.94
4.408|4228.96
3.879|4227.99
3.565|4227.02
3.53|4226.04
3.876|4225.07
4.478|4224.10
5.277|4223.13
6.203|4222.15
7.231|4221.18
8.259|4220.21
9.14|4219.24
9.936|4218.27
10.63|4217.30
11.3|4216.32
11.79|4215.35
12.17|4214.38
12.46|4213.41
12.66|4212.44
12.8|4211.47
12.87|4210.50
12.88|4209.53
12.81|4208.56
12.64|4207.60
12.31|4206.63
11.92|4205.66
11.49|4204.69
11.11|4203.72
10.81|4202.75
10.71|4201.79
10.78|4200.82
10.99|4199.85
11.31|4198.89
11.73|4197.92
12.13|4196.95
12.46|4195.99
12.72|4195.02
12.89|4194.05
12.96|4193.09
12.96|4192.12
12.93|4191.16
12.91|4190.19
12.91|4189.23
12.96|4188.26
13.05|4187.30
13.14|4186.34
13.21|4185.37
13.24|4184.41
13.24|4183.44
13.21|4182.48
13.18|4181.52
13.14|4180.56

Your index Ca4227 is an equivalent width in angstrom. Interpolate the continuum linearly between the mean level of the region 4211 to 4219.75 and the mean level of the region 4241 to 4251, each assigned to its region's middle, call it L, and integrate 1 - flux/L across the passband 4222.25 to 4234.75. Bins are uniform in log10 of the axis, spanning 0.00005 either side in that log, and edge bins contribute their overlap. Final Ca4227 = 6.53 angstrom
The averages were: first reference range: 11.4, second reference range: 10.9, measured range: 5.34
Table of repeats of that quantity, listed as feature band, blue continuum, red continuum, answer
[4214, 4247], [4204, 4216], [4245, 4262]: 8.0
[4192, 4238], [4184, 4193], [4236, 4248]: 9.3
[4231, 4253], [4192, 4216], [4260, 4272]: 3.6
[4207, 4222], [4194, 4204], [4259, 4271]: 0.6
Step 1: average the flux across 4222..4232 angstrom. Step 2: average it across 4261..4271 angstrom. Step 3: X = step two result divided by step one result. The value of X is 2.6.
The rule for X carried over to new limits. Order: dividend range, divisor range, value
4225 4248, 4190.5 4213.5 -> 0.71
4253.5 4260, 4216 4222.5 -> 1.09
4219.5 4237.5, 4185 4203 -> 0.51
